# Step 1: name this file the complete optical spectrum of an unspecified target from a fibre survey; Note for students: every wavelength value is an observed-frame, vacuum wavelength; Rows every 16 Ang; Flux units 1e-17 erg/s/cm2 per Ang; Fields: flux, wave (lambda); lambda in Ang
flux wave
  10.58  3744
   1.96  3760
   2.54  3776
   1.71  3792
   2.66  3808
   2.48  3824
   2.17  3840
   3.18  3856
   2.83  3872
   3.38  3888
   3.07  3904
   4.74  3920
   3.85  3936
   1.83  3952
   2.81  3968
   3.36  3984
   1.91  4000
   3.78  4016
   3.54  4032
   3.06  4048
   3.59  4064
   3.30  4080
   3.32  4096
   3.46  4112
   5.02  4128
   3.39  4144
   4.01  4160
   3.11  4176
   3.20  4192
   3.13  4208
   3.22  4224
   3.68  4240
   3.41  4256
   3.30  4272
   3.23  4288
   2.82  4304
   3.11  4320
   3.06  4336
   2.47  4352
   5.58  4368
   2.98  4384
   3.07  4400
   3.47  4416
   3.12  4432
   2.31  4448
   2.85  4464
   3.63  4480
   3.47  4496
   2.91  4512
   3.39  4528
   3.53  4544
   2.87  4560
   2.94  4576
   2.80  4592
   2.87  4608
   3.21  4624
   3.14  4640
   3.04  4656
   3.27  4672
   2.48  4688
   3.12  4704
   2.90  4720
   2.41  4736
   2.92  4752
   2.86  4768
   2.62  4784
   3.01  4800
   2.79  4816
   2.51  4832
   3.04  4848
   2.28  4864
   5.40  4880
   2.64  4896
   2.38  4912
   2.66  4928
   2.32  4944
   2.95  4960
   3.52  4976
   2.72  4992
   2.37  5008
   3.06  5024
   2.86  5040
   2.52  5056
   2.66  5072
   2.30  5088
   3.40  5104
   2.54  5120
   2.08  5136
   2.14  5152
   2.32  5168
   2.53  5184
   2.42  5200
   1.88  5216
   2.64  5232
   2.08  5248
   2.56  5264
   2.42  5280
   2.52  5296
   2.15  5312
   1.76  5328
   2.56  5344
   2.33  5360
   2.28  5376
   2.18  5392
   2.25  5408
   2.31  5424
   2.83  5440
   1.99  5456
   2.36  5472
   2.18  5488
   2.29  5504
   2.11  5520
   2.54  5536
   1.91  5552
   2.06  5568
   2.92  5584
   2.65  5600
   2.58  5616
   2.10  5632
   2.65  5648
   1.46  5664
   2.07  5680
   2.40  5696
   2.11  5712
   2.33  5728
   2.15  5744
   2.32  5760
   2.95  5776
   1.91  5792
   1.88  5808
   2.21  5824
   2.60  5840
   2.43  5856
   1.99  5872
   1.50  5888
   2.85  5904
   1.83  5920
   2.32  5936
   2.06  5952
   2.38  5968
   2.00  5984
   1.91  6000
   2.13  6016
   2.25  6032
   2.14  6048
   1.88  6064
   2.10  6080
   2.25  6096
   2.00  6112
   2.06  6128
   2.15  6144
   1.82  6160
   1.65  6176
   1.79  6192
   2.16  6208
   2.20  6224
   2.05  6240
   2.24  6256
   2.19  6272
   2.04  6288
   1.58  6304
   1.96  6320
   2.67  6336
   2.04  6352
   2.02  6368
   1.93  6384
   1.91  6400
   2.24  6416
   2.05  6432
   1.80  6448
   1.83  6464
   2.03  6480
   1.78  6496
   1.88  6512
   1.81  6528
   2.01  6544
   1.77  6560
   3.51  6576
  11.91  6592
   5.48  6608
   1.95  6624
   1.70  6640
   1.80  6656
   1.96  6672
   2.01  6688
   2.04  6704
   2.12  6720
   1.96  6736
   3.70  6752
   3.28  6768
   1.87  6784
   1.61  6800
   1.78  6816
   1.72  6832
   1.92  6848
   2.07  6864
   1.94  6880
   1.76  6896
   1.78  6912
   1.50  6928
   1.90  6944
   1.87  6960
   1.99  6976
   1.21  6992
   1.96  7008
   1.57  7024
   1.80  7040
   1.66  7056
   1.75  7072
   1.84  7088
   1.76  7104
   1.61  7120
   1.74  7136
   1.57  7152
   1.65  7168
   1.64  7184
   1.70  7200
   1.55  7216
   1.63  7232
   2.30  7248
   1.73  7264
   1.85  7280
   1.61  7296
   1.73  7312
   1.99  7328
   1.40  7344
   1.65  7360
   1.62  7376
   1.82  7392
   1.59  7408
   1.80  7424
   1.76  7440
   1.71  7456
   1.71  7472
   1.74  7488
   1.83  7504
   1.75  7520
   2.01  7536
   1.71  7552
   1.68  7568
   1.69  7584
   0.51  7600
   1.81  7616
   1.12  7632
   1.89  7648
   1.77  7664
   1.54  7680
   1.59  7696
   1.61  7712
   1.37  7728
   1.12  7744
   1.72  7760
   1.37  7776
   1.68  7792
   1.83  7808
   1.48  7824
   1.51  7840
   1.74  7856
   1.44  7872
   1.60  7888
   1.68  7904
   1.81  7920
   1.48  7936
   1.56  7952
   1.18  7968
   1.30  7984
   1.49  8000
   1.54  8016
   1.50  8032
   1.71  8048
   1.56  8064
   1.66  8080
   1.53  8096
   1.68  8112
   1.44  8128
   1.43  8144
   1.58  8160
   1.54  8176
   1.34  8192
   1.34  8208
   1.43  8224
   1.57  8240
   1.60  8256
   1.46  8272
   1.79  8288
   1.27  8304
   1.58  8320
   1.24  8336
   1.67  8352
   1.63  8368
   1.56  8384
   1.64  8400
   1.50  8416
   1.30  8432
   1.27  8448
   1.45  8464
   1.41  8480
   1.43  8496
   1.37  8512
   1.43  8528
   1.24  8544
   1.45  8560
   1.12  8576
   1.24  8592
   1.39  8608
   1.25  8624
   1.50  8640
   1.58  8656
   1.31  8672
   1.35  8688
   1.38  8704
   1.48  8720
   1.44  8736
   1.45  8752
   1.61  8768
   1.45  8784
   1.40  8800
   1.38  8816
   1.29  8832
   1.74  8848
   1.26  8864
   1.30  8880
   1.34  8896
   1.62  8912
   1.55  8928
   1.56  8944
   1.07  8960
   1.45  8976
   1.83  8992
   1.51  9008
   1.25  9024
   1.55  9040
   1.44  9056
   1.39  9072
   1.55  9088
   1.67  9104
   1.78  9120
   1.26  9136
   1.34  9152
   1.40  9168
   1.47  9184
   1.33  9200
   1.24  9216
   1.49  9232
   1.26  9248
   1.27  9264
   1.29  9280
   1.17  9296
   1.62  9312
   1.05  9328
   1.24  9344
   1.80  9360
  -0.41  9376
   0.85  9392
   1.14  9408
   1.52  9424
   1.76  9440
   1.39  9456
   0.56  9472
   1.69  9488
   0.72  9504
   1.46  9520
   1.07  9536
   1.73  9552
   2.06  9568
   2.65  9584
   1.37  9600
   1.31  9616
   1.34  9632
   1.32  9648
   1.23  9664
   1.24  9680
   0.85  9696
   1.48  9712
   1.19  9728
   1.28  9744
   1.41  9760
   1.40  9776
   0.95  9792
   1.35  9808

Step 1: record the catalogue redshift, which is 0.005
